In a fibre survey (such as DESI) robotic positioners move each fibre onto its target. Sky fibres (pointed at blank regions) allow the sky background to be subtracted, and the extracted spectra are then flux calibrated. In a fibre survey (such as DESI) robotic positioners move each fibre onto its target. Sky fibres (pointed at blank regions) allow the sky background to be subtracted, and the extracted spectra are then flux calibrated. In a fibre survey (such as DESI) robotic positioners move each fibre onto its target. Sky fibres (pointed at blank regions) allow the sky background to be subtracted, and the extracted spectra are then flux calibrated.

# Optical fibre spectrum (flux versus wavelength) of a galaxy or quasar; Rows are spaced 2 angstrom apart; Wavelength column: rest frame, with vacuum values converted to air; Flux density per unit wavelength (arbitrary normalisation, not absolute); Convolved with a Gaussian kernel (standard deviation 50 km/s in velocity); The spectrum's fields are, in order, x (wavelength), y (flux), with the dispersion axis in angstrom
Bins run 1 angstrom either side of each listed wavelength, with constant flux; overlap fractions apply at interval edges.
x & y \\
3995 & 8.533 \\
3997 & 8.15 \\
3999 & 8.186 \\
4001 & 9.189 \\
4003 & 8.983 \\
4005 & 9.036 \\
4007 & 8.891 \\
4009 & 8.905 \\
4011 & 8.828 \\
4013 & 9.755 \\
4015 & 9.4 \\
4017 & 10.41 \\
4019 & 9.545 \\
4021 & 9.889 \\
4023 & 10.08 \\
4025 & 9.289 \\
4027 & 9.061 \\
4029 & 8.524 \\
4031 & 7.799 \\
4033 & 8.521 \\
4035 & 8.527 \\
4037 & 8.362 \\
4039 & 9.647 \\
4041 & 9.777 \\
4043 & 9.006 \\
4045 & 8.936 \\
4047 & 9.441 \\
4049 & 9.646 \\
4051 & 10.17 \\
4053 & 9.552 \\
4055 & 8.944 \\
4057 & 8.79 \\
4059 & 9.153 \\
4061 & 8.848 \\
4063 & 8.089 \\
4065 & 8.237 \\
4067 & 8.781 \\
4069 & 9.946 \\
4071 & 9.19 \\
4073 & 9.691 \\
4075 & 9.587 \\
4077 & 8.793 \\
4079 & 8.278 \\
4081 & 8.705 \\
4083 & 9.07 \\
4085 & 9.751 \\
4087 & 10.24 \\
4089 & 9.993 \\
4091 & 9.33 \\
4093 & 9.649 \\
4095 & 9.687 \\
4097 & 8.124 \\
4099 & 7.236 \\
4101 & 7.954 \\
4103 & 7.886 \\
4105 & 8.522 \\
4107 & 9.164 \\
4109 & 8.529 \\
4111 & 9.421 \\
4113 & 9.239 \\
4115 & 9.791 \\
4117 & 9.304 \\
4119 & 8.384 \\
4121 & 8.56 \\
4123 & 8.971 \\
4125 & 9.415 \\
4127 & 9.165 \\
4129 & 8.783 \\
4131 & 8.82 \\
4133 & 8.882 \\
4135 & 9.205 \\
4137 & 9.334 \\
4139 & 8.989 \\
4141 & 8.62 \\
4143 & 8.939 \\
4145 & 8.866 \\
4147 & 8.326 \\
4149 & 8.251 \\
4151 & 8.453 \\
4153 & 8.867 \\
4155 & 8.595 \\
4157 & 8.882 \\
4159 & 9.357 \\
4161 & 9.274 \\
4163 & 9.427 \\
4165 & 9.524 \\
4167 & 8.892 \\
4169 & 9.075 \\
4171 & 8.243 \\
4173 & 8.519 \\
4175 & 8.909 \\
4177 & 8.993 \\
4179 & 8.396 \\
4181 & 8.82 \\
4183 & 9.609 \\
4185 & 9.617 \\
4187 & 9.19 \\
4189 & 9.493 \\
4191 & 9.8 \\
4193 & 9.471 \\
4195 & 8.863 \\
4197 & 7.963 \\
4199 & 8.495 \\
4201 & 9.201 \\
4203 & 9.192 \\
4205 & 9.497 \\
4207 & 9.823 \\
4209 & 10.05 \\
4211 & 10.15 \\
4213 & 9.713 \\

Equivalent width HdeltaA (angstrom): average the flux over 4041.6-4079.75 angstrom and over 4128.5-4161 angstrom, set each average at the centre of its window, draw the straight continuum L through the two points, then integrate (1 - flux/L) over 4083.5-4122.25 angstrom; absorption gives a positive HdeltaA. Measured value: 0.0 angstrom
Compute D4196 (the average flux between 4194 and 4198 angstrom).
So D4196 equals 8.41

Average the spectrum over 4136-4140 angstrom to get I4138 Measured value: 9.16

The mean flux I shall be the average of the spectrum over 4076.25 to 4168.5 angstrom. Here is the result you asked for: 8.95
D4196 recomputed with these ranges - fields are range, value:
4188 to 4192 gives 9.65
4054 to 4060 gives 8.96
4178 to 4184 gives 8.94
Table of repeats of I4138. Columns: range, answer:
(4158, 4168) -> 9.29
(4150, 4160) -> 8.83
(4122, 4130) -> 9.08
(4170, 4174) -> 8.38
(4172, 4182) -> 8.73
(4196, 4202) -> 8.55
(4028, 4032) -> 8.16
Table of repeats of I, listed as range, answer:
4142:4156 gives 8.61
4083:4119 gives 9.03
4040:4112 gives 9.06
